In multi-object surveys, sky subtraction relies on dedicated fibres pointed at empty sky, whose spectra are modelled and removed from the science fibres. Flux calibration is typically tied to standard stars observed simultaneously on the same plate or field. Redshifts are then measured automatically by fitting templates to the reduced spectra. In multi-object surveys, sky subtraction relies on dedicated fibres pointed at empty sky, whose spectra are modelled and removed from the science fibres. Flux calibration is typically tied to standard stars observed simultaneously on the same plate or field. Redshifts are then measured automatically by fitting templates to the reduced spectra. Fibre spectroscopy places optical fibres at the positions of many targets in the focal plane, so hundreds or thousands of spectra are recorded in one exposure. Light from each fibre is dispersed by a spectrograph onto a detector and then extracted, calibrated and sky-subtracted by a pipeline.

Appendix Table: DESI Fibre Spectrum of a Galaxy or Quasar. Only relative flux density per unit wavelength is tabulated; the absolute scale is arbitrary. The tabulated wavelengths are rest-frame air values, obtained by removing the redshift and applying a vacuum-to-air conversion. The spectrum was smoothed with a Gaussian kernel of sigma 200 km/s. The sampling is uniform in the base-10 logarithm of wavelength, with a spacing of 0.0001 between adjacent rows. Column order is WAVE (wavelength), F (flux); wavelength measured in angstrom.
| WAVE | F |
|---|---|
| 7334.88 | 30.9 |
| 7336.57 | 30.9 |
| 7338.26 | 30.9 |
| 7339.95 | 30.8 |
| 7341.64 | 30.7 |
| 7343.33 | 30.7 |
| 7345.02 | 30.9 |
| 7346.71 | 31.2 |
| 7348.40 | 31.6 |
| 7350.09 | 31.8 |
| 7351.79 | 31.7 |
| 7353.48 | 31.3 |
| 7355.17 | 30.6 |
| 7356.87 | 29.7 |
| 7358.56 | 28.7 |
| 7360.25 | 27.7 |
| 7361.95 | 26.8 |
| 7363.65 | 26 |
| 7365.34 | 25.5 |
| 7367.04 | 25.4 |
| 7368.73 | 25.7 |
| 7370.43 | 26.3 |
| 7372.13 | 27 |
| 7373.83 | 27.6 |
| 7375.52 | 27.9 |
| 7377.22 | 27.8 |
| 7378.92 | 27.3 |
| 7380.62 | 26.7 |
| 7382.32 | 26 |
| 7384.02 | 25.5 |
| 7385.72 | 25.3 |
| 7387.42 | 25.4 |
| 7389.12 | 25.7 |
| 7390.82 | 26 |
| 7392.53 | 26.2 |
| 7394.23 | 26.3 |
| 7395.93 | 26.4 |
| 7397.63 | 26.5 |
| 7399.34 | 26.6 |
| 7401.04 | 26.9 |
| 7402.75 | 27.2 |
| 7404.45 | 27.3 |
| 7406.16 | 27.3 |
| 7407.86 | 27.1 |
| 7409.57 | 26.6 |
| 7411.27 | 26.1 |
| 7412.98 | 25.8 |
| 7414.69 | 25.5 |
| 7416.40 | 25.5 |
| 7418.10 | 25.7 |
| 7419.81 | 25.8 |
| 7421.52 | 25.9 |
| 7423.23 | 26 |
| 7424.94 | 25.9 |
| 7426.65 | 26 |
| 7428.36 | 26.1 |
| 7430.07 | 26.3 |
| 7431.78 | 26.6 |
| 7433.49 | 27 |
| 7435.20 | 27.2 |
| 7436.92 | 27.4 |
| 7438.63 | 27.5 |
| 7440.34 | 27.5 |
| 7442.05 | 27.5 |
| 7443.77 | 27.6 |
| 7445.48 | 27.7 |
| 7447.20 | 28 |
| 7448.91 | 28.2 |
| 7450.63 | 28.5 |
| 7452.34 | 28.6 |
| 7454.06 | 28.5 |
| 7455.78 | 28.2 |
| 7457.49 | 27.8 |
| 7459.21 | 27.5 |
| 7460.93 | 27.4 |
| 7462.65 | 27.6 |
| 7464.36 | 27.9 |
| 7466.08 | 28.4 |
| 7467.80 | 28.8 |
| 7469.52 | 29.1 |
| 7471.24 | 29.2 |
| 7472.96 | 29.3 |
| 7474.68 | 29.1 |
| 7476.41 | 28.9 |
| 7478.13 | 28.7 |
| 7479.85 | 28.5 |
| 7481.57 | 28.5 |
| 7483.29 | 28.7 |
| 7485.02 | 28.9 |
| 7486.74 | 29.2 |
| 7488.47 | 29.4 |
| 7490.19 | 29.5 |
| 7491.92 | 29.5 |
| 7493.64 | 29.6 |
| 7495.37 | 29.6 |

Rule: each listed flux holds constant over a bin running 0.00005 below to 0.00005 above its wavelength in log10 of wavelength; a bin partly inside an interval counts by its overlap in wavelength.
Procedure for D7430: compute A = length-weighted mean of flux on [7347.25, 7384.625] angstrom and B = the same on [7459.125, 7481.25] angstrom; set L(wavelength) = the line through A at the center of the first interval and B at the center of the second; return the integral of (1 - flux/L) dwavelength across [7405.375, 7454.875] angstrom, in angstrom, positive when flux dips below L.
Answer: 2.5 angstrom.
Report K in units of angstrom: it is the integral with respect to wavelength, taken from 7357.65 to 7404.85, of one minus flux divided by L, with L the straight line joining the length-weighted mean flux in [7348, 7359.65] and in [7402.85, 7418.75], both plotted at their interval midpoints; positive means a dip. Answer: 3.3 angstrom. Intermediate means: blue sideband 30.7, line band 26.6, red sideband 26.4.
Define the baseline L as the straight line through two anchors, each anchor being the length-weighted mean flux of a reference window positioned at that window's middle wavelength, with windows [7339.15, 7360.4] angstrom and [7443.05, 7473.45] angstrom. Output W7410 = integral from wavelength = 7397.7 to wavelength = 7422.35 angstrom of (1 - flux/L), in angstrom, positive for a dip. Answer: 2.5 angstrom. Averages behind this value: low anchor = 30.7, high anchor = 28.2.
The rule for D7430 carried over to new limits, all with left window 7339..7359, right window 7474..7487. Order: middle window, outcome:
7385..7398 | 1.8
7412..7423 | 1.5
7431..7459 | 1.5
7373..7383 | 1.0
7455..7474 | 0.5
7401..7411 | 1.0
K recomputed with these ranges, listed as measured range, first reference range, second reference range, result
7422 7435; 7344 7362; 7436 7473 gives 1.1 angstrom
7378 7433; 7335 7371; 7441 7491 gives 5.1 angstrom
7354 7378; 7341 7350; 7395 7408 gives 1.8 angstrom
